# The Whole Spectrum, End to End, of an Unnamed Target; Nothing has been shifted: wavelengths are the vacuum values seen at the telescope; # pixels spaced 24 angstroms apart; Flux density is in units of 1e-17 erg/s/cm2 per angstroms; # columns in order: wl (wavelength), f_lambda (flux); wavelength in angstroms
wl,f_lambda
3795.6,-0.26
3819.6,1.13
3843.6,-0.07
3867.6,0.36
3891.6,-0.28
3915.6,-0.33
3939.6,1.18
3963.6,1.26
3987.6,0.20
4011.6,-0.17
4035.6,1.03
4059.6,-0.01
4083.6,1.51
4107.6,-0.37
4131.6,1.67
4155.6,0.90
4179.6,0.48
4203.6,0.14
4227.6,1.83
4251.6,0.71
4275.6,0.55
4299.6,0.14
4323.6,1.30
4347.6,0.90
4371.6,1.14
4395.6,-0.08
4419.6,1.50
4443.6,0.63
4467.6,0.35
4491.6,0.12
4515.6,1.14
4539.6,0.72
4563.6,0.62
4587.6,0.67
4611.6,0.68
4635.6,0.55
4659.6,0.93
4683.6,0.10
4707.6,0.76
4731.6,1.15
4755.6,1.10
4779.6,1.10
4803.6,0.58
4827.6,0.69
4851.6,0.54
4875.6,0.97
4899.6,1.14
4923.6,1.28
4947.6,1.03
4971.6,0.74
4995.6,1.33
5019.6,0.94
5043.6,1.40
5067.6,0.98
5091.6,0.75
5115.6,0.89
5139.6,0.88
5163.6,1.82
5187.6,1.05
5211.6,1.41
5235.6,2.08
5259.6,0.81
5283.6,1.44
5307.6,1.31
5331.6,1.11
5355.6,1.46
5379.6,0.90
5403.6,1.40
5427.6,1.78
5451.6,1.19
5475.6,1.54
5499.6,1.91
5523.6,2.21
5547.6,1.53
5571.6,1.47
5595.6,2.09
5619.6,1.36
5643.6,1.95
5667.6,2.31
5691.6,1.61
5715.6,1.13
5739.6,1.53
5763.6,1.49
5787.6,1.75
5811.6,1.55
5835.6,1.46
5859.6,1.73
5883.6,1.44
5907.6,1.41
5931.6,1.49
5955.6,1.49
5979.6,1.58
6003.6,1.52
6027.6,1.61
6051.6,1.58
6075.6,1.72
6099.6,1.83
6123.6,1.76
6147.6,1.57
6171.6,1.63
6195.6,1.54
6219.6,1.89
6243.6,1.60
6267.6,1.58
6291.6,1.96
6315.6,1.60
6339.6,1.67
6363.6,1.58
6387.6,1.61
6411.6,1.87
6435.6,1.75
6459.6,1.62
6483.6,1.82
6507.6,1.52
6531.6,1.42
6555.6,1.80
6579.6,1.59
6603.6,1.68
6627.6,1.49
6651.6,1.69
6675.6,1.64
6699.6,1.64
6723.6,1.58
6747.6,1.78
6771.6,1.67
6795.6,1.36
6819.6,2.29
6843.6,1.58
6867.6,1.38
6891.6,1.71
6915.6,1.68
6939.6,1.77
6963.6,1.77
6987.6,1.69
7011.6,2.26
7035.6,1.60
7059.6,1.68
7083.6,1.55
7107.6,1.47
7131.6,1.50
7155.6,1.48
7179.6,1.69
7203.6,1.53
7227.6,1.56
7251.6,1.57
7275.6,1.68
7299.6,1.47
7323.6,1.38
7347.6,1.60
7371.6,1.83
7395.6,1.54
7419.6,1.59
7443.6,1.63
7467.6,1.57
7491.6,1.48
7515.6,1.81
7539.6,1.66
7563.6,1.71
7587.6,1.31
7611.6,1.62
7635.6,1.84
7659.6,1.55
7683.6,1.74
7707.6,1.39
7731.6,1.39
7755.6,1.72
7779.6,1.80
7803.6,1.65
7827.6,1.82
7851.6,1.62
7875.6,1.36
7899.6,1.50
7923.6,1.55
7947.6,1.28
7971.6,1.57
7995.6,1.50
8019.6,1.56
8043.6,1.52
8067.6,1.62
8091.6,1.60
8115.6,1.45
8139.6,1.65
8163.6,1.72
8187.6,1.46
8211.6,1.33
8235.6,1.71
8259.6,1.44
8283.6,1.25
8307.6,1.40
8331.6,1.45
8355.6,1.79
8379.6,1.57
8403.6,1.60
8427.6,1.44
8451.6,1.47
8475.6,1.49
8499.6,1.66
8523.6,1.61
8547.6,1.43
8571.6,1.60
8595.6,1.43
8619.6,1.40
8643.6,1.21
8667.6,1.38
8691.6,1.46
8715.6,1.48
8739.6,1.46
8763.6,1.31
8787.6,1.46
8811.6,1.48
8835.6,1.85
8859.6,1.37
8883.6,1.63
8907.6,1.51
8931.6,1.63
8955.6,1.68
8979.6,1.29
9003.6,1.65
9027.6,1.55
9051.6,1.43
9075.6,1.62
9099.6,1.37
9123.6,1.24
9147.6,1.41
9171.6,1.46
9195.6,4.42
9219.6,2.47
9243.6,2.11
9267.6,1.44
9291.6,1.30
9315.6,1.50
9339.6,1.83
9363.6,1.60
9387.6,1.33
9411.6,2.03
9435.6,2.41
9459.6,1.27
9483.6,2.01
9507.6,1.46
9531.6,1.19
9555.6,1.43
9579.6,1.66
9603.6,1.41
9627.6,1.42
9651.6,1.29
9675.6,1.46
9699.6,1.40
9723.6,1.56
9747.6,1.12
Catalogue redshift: 0.402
